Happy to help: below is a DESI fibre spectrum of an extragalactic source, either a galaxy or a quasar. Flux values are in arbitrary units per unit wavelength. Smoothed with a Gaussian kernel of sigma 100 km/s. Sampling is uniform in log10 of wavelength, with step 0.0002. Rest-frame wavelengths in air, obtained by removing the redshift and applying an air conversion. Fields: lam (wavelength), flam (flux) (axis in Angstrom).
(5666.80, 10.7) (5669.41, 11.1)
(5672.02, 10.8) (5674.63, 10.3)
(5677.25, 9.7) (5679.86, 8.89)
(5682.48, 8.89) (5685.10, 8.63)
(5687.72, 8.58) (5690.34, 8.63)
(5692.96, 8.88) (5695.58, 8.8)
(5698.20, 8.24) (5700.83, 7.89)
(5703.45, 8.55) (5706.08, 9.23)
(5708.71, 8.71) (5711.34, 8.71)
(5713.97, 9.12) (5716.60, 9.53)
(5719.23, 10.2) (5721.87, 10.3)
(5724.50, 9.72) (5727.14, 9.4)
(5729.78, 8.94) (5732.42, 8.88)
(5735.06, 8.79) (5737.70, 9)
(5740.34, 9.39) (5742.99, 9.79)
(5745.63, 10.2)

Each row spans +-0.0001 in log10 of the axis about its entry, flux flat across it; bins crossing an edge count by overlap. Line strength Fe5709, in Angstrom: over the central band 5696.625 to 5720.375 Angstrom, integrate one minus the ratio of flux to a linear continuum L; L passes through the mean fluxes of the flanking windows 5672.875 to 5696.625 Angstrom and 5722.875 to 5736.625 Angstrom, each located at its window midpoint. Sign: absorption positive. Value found 0.6 Angstrom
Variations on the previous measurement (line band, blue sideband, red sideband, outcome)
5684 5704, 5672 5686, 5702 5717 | 1.46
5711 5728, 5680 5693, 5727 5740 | -1.35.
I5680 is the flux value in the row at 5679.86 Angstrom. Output 8.89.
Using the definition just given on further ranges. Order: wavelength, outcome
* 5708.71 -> 8.71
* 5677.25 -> 9.7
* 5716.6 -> 9.53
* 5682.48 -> 8.89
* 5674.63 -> 10.3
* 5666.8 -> 10.7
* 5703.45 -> 8.55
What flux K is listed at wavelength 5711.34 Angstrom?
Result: 8.71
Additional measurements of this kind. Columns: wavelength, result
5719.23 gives 10.2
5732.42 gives 8.88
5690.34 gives 8.63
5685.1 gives 8.63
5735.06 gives 8.79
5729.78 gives 8.94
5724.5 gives 9.72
